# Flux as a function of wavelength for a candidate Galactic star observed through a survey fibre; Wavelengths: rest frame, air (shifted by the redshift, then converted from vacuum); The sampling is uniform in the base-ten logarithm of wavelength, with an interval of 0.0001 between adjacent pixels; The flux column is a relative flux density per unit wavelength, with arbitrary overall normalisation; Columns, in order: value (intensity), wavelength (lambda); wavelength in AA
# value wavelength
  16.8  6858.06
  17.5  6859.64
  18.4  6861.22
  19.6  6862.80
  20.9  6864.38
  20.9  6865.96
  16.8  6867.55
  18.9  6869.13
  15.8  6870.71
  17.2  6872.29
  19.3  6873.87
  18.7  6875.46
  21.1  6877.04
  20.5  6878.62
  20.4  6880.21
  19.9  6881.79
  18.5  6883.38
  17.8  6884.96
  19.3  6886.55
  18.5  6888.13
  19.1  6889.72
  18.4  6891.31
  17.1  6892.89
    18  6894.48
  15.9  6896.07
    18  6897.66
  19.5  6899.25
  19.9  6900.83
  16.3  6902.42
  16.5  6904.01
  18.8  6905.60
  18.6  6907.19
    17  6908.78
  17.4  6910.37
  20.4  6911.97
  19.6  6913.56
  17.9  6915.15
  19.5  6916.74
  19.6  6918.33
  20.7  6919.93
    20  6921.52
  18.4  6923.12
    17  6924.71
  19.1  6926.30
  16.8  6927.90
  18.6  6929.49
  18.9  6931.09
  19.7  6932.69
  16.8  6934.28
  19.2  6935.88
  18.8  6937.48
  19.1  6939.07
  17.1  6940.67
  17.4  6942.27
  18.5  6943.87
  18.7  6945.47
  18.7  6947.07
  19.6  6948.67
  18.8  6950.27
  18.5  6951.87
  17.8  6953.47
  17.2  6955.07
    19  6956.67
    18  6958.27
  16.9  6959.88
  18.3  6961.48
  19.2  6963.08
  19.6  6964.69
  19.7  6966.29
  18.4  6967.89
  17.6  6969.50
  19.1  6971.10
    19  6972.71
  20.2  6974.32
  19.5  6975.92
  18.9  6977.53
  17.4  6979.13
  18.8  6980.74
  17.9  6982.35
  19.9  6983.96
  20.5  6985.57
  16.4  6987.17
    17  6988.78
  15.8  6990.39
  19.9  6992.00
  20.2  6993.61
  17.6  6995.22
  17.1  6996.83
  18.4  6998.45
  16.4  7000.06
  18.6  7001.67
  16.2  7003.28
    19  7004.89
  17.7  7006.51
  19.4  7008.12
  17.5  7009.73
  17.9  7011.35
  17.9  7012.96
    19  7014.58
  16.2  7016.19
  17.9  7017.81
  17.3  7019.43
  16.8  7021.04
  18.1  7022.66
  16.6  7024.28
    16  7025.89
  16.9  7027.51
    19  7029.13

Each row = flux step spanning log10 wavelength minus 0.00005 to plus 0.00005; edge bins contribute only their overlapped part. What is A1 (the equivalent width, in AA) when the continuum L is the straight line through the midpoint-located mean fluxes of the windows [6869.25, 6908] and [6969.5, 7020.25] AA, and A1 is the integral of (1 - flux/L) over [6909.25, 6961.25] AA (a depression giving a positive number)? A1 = -0.5 AA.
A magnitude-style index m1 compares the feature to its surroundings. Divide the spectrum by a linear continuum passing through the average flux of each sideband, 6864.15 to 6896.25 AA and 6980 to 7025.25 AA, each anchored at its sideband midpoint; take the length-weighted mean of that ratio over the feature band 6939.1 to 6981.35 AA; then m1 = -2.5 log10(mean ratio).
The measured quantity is -0.02 mag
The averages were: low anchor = 18.7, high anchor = 17.9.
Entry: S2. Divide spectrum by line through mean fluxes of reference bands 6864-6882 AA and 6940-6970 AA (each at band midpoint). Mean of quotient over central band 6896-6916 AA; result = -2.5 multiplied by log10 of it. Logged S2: 0.04 mag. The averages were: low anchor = 19.1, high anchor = 18.4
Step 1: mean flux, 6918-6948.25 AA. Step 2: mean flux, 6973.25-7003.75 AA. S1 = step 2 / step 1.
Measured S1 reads 0.98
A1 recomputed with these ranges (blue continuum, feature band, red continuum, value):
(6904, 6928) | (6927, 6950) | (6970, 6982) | 0.4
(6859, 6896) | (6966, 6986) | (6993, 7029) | -1.1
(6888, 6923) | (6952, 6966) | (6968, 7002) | 0.1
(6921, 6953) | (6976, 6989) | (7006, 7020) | -0.3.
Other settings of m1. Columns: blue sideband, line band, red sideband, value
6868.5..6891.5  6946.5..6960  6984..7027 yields -0.005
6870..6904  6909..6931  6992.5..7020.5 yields -0.027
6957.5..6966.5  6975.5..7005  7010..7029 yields -0.010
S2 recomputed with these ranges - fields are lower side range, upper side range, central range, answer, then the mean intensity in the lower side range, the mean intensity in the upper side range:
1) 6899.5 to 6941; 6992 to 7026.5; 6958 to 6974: -0.03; 18.6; 17.8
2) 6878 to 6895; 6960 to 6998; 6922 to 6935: 0.03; 18.9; 18.6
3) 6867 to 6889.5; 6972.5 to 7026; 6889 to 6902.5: 0.03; 18.8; 18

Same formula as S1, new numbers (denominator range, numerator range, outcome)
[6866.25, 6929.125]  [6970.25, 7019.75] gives 0.98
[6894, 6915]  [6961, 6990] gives 1.03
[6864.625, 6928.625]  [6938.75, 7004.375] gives 0.99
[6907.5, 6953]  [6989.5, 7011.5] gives 0.96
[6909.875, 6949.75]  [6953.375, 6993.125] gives 0.99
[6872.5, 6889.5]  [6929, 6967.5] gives 0.96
